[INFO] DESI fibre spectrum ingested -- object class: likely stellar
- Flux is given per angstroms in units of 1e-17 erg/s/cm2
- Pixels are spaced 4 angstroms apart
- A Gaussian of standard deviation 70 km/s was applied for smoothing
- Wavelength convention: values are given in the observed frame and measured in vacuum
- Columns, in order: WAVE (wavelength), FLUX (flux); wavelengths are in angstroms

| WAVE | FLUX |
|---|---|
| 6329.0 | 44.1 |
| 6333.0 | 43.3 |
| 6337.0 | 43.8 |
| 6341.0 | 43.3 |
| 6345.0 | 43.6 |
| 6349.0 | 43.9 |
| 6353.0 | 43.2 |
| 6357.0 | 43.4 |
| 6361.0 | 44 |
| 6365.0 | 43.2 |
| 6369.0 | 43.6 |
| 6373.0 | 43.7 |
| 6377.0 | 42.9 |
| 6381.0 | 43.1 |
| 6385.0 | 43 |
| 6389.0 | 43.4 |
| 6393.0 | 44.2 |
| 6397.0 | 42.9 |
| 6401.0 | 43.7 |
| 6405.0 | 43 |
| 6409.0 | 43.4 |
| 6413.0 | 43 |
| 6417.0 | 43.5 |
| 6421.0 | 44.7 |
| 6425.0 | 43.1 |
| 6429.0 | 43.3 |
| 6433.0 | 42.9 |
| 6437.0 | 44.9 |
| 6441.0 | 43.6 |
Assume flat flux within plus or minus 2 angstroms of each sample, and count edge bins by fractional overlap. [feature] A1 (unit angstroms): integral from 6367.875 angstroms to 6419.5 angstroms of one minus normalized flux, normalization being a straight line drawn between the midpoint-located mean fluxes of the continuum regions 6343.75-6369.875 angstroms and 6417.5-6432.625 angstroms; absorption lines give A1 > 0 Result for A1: 0.3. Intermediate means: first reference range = 43.6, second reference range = 43.6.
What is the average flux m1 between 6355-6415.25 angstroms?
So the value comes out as 43.4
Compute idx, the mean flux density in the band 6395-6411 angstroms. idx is 43.2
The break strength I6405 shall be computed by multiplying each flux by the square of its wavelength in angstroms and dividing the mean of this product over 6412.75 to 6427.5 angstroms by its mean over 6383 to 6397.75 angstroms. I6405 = 1.0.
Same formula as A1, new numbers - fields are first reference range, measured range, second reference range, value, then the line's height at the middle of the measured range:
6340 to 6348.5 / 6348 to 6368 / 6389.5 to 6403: 0.0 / 43.6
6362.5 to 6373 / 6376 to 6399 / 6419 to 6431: 0.2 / 43.6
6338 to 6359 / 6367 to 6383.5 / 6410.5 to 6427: 0.1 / 43.5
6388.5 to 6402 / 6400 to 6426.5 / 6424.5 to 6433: -0.1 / 43.3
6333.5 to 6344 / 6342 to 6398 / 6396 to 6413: -0.1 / 43.4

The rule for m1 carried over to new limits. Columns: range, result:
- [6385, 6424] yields 43.5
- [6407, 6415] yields 43.2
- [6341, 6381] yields 43.5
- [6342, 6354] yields 43.6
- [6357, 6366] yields 43.6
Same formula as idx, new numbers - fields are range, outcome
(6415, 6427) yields 43.8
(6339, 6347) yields 43.5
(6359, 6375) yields 43.6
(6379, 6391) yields 43.2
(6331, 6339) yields 43.5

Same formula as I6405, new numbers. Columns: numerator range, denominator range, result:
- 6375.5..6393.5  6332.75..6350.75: 1.01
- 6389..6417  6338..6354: 1.01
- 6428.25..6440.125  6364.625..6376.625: 1.03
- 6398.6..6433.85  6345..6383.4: 1.02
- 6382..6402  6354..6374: 1.01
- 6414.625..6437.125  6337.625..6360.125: 1.03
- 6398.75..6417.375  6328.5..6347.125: 1.02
